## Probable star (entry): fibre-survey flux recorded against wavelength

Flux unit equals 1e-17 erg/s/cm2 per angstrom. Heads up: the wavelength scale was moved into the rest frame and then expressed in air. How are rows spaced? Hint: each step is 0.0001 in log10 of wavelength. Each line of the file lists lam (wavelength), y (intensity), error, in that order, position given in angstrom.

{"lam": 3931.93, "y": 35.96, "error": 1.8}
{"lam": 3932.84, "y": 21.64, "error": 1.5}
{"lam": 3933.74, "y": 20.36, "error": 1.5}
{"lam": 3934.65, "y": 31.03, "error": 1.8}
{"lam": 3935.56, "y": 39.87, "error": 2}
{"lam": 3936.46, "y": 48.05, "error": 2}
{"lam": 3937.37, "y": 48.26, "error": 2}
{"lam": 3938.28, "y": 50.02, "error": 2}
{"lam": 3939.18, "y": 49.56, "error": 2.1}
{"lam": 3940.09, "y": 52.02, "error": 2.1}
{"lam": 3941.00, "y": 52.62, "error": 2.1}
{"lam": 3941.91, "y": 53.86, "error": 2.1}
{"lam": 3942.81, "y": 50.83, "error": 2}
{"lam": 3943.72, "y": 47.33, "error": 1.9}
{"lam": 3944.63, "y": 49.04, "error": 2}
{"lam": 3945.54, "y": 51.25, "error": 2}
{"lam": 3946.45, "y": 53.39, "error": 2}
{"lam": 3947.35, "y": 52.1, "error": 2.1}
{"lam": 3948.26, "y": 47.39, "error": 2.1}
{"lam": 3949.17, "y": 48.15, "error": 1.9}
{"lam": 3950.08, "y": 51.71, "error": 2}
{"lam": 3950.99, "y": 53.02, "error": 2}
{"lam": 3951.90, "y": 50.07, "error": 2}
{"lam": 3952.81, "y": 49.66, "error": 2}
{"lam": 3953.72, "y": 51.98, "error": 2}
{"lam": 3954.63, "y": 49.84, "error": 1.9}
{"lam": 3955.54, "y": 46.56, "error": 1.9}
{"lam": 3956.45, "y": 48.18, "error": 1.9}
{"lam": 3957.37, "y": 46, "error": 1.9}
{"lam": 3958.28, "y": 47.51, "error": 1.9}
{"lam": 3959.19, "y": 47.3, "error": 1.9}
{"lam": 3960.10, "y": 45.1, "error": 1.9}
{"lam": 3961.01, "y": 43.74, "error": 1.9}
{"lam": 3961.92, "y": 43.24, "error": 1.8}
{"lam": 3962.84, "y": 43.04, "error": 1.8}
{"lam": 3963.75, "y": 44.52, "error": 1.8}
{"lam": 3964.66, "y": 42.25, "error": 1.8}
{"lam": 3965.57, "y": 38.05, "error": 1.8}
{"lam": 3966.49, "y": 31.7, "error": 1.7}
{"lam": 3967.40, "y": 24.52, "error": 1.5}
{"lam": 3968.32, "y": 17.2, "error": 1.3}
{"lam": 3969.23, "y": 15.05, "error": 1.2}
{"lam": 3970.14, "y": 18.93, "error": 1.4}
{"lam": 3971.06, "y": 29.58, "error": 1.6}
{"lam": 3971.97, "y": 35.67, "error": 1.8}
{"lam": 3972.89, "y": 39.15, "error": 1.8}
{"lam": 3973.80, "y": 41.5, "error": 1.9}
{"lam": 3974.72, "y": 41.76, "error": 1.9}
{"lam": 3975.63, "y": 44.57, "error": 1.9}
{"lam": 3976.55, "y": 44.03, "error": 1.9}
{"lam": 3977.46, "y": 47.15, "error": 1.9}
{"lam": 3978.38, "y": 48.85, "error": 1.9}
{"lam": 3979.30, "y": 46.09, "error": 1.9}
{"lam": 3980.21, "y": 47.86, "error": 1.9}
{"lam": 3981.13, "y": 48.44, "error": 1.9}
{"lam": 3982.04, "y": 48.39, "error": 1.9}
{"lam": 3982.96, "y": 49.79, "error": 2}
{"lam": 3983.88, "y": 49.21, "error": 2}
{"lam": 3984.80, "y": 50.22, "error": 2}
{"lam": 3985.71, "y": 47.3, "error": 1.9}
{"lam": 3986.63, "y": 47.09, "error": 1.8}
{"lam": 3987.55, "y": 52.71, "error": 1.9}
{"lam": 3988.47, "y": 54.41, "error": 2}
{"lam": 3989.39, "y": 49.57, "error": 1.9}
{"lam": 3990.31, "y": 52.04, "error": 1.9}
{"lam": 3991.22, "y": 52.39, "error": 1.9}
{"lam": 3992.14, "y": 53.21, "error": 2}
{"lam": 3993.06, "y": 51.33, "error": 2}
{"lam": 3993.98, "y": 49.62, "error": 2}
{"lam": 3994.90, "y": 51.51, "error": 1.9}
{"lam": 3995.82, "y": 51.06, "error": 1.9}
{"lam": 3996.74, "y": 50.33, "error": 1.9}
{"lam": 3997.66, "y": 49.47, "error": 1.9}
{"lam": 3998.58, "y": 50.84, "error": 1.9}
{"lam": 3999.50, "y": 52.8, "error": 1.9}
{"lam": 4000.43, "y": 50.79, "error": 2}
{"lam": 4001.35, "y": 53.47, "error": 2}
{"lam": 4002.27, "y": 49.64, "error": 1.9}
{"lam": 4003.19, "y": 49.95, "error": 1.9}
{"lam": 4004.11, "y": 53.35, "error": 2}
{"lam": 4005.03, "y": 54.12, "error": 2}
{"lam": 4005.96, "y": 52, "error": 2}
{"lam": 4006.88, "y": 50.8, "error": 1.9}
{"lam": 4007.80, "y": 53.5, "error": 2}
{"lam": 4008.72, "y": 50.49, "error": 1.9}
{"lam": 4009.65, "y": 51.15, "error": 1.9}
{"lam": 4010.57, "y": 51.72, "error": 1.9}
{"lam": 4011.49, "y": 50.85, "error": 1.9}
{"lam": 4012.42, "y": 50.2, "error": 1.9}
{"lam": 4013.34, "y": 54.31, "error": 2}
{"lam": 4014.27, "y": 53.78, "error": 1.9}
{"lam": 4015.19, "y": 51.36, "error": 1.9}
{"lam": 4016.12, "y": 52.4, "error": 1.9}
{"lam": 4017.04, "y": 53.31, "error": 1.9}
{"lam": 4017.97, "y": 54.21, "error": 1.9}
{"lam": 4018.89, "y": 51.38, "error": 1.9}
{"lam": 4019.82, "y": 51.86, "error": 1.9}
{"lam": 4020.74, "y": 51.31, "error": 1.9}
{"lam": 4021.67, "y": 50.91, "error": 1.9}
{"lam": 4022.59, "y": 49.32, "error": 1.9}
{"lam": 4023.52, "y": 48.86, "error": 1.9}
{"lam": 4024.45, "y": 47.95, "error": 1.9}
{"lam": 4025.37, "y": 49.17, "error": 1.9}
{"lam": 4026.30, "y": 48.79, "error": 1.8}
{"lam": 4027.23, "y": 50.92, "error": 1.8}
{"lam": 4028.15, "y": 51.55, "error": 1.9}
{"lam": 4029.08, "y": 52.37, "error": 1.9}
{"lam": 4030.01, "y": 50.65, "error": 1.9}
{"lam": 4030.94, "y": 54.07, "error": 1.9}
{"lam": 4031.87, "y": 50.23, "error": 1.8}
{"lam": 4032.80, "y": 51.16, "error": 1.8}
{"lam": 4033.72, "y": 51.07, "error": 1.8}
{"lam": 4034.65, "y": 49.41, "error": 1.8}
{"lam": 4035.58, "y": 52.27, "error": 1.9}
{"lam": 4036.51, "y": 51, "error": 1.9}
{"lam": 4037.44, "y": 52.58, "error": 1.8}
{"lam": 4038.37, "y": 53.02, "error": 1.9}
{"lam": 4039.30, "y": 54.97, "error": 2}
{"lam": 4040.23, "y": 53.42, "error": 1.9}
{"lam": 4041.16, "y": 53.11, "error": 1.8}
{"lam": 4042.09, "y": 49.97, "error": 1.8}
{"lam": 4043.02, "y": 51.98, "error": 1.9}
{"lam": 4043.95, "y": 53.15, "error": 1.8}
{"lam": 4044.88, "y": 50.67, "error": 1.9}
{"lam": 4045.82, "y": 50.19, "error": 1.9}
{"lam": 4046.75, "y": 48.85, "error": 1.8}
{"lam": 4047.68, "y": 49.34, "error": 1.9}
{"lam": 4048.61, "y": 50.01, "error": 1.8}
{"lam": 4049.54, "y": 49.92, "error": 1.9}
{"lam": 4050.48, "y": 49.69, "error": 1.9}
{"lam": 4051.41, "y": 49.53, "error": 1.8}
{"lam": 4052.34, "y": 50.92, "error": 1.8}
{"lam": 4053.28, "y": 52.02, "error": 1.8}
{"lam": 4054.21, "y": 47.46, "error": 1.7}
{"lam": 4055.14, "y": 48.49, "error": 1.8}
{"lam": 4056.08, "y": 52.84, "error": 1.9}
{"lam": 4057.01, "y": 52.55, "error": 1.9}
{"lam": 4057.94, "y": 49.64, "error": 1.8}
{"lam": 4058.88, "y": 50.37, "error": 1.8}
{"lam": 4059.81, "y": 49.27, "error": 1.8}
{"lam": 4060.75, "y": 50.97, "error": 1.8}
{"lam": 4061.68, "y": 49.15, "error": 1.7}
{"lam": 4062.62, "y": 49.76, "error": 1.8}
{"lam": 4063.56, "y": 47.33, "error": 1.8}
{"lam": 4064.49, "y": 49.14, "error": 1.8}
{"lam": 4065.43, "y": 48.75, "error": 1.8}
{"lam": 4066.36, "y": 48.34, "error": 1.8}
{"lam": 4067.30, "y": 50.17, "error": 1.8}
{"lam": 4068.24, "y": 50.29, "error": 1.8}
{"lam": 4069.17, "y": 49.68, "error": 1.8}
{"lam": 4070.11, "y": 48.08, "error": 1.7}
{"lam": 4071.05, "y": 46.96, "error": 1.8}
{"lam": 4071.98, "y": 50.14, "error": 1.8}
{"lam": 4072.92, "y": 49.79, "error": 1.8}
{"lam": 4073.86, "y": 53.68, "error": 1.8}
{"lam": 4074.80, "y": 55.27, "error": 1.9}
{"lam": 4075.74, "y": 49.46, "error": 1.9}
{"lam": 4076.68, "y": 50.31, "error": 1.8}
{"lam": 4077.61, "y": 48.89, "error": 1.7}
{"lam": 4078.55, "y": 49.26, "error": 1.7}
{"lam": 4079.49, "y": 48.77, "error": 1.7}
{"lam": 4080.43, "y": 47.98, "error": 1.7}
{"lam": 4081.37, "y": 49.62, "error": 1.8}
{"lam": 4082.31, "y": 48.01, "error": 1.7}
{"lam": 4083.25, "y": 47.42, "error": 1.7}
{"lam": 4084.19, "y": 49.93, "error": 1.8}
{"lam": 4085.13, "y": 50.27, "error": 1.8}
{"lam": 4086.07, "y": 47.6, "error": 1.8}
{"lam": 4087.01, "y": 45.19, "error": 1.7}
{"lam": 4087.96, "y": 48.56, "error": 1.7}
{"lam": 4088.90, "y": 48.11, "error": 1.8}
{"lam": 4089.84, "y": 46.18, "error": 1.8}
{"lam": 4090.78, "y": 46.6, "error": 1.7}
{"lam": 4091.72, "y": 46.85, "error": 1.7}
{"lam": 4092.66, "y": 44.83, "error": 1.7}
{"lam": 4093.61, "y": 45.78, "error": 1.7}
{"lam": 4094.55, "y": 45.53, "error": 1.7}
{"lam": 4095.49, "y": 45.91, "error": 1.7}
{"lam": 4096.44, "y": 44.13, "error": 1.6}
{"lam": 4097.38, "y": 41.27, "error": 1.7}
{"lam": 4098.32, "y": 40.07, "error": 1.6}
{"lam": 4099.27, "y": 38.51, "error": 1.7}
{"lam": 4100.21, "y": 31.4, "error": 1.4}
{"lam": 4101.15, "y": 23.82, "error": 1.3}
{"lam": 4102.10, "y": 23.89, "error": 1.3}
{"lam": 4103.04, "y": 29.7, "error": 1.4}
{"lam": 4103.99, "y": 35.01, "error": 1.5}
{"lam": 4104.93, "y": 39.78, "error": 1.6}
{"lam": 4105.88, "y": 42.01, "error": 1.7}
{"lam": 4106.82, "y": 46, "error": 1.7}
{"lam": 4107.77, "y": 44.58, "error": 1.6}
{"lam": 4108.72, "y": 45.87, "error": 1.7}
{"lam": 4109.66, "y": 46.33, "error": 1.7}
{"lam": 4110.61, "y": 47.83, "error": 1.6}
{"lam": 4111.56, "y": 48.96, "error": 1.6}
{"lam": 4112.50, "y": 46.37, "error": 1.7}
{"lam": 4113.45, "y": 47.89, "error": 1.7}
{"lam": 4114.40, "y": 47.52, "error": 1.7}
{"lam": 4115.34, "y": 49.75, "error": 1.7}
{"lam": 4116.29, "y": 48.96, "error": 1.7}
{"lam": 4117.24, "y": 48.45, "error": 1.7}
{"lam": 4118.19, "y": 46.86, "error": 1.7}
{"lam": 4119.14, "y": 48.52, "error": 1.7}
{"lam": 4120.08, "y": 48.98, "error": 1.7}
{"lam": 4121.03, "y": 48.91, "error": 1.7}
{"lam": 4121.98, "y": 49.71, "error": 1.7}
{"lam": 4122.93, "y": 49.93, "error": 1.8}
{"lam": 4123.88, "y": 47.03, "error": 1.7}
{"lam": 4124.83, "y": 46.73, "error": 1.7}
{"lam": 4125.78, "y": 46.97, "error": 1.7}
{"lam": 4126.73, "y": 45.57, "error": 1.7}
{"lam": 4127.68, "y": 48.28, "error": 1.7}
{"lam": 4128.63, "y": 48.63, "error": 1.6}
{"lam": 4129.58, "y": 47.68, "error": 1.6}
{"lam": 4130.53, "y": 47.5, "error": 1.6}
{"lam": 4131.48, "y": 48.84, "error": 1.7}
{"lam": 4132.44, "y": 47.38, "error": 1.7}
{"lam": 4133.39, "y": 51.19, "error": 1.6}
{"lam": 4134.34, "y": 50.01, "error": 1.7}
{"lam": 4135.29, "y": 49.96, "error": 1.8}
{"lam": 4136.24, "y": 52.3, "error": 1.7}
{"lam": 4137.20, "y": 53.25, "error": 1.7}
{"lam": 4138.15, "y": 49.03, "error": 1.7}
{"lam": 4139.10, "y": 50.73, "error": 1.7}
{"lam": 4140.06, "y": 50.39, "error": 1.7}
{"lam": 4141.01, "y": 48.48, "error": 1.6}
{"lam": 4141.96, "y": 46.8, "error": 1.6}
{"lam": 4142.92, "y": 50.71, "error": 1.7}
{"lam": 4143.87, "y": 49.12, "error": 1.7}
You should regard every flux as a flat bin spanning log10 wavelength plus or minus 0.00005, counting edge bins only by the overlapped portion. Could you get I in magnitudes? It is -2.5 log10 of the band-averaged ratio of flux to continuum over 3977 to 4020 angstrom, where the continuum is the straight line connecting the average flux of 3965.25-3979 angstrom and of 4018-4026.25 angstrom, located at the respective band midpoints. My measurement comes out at -0.19 mag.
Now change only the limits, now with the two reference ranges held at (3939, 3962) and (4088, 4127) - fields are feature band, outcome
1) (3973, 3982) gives 0.07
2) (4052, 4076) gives -0.10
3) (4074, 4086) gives -0.11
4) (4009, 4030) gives -0.09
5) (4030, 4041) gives -0.12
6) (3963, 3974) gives 0.47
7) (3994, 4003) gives -0.07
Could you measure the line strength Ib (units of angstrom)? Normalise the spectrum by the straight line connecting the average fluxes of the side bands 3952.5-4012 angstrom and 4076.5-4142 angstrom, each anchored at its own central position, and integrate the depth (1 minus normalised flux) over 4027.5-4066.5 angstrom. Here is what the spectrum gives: -3.9 angstrom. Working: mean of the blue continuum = 46.1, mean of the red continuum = 46.1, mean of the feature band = 50.8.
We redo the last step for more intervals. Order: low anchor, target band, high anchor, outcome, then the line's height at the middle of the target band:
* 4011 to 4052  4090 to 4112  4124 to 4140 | 3.8 angstrom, 49.7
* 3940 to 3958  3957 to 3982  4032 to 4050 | 5.4 angstrom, 50.4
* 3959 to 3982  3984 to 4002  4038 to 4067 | -3.8 angstrom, 42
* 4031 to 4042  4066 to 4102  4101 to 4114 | -1.3 angstrom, 44.7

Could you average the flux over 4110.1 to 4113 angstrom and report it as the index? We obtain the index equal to 47.7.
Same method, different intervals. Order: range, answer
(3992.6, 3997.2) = 50.8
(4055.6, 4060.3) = 50.9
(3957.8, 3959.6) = 47.5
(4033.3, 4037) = 50.9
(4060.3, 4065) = 49.2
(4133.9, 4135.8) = 50.1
